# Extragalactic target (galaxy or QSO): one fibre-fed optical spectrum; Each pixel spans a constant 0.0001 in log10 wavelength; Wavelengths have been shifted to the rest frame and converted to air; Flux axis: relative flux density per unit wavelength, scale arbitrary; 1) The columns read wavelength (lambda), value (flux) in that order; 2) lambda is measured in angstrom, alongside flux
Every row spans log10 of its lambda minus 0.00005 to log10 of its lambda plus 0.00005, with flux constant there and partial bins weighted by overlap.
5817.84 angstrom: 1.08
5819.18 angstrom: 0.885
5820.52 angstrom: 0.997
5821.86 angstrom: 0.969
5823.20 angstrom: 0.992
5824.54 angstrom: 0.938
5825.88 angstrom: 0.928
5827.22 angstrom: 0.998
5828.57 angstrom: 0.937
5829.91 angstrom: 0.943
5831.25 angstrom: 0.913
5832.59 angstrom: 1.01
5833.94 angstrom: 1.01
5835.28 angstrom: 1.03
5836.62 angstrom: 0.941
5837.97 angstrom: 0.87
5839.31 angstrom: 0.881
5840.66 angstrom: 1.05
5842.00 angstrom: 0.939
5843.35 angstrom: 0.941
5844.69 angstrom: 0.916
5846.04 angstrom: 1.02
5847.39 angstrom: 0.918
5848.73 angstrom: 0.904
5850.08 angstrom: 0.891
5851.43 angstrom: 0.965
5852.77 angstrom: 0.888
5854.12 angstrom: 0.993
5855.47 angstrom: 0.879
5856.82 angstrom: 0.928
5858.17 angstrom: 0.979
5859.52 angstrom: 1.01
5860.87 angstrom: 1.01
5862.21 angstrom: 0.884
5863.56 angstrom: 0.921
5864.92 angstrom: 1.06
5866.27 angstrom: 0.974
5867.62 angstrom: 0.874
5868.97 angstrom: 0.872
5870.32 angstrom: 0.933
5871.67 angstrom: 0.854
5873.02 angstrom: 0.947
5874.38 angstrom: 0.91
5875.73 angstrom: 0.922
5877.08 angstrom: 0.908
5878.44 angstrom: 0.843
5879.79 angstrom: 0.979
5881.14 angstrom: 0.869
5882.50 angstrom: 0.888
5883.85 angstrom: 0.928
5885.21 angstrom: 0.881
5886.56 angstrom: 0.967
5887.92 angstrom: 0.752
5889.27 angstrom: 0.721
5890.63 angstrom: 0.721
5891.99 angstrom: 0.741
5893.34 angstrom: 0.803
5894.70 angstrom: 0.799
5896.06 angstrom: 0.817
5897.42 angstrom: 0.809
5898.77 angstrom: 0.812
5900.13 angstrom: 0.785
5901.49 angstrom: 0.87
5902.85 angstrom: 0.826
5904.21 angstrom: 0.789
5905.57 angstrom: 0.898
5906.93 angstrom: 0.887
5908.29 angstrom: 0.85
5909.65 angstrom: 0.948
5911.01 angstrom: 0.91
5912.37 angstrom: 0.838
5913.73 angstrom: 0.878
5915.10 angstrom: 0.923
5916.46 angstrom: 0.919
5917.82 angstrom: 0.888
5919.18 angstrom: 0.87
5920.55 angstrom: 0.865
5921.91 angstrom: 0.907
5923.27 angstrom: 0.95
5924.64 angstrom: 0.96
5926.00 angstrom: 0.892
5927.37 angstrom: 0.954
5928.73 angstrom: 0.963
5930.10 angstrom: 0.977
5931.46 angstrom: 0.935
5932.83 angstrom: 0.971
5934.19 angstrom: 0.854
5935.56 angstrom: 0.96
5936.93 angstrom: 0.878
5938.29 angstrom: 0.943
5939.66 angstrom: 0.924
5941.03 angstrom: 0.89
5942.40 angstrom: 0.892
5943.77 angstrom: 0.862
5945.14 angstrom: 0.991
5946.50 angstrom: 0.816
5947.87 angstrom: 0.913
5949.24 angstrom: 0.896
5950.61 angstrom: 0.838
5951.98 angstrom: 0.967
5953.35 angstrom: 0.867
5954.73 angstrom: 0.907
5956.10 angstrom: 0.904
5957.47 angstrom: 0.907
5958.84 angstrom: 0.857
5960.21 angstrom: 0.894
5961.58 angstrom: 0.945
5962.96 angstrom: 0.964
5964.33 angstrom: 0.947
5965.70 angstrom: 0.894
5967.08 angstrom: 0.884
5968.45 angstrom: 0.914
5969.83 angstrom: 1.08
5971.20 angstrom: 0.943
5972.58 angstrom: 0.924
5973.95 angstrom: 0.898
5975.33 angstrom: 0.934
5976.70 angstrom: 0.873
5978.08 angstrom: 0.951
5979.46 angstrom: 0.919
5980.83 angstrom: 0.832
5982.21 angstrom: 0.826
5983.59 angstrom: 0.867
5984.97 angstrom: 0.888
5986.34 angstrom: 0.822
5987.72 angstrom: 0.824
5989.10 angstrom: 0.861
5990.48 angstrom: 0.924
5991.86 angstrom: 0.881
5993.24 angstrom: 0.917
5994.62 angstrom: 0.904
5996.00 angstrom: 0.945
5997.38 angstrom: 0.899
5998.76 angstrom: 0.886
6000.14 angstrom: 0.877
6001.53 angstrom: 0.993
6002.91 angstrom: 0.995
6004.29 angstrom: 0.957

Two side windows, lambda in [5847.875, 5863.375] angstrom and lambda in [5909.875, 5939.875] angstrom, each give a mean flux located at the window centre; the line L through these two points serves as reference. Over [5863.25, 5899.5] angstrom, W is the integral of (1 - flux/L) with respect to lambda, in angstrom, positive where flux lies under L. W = 2.4 angstrom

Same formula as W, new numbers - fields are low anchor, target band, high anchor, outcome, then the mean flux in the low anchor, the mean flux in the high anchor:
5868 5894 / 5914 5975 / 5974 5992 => -3.0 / 0.866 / 0.878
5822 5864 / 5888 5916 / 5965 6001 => 3.0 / 0.95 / 0.899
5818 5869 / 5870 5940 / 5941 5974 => 3.7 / 0.951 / 0.913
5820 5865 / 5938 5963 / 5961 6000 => 0.4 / 0.953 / 0.905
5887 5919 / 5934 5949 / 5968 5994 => -0.6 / 0.836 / 0.899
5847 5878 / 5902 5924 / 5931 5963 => 0.8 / 0.931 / 0.906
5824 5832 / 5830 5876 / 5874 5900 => -2.1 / 0.944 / 0.844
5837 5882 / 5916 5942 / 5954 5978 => 0.1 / 0.931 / 0.922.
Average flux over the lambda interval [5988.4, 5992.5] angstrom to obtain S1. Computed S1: 0.888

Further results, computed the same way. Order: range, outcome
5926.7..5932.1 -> 0.958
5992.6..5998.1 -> 0.916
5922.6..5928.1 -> 0.939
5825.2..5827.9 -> 0.961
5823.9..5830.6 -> 0.949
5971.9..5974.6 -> 0.913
